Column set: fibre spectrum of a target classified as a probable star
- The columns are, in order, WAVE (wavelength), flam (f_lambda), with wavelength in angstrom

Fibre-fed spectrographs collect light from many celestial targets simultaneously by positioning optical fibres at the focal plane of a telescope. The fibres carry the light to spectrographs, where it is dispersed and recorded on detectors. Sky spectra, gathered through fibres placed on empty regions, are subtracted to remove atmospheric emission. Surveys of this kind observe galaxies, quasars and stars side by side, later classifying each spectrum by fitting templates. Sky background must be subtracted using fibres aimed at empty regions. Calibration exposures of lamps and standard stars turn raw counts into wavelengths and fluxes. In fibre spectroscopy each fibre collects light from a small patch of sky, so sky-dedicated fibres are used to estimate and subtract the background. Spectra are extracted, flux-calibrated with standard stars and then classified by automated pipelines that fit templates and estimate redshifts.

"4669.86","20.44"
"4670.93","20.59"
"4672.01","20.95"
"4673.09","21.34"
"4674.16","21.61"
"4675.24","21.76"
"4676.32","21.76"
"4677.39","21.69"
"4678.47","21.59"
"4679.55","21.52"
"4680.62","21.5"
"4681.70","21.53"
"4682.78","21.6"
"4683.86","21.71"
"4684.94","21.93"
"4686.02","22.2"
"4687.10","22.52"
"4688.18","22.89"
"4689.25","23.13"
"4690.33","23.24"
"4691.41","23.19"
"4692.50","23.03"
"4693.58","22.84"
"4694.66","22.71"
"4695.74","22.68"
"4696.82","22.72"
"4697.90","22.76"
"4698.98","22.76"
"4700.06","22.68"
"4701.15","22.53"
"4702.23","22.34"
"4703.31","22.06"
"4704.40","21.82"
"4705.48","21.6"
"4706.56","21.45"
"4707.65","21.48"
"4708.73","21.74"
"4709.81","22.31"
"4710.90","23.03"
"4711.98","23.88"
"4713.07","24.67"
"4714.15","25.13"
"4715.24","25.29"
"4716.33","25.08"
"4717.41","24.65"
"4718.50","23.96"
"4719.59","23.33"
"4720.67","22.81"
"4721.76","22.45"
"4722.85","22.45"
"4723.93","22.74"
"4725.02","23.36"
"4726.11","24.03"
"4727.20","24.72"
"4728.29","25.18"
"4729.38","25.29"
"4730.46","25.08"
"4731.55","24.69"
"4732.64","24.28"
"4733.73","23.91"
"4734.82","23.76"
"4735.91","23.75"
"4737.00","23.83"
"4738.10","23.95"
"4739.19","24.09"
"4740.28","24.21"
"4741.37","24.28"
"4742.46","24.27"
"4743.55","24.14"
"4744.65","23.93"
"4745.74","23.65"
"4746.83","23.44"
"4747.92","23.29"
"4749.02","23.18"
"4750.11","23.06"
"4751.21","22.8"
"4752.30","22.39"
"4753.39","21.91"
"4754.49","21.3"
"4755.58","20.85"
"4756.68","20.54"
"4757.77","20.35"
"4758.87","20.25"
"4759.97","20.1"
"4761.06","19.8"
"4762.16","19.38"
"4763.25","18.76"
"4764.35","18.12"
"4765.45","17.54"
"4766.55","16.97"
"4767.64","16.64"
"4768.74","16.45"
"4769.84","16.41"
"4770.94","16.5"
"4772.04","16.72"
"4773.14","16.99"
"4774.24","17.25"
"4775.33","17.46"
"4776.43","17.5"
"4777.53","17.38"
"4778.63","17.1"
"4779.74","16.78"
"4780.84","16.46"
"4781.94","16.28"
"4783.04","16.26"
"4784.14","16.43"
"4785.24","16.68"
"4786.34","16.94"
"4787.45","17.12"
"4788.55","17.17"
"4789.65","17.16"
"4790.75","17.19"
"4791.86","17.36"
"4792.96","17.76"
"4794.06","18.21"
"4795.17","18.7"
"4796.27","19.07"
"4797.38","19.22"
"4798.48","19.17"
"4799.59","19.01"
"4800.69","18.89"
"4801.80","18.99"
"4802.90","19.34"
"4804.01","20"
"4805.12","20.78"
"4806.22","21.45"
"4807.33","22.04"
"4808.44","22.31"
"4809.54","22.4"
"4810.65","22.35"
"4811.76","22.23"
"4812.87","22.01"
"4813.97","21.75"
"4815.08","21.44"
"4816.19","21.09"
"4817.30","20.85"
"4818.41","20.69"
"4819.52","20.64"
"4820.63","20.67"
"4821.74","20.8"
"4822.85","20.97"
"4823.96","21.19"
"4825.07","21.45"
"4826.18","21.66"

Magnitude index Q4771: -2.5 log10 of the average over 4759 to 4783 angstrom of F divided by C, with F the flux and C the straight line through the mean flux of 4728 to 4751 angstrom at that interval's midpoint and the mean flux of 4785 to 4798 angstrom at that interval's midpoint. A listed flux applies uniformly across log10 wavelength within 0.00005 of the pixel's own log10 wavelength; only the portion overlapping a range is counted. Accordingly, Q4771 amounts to 0.16 mag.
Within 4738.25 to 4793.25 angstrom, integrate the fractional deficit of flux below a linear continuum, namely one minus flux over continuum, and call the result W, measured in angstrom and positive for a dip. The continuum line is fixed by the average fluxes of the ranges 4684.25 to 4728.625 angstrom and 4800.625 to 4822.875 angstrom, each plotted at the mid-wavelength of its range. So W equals 6.4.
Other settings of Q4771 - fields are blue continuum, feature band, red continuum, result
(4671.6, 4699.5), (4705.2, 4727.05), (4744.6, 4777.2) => -0.10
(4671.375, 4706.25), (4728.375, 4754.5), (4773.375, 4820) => -0.15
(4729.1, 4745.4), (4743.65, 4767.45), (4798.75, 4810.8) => 0.11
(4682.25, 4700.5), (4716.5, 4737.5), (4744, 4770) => -0.12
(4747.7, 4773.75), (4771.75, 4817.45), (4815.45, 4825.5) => 0.08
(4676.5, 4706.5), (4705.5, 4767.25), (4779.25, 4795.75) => -0.15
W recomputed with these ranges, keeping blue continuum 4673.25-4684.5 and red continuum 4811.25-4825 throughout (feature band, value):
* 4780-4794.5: 2.9 angstrom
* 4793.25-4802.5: 1.0 angstrom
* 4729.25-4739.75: -1.4 angstrom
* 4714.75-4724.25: -1.0 angstrom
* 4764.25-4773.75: 2.0 angstrom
